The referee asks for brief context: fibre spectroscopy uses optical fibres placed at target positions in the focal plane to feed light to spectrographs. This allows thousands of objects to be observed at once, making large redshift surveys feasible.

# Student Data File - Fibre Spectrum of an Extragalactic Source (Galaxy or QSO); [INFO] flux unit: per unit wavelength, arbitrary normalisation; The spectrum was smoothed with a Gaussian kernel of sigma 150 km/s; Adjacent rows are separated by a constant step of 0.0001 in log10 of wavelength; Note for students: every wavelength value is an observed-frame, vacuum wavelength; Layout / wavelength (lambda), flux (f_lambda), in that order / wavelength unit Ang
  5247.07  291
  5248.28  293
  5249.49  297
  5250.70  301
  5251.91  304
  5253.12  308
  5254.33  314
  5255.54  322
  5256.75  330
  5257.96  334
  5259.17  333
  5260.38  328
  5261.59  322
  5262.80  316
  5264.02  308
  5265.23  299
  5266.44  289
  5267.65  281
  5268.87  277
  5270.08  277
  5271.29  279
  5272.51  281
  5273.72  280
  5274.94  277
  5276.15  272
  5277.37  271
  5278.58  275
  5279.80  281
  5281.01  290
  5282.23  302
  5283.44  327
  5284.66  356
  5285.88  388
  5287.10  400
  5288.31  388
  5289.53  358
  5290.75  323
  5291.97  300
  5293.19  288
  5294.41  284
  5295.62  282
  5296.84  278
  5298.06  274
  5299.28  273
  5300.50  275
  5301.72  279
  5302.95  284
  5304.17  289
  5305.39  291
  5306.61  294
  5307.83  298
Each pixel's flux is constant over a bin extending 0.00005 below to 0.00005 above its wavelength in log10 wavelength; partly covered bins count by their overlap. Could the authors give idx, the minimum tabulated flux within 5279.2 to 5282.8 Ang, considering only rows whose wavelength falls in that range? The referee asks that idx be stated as 281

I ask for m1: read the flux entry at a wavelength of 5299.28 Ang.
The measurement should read 273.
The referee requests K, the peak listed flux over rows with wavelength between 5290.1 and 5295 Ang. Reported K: 323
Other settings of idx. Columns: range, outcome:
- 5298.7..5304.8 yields 273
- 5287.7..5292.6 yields 300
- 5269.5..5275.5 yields 277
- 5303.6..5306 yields 289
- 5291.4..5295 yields 284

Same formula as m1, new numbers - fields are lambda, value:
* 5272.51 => 281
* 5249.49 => 297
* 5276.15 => 272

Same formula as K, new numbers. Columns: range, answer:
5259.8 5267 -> 328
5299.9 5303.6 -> 284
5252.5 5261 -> 334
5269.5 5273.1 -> 281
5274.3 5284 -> 327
